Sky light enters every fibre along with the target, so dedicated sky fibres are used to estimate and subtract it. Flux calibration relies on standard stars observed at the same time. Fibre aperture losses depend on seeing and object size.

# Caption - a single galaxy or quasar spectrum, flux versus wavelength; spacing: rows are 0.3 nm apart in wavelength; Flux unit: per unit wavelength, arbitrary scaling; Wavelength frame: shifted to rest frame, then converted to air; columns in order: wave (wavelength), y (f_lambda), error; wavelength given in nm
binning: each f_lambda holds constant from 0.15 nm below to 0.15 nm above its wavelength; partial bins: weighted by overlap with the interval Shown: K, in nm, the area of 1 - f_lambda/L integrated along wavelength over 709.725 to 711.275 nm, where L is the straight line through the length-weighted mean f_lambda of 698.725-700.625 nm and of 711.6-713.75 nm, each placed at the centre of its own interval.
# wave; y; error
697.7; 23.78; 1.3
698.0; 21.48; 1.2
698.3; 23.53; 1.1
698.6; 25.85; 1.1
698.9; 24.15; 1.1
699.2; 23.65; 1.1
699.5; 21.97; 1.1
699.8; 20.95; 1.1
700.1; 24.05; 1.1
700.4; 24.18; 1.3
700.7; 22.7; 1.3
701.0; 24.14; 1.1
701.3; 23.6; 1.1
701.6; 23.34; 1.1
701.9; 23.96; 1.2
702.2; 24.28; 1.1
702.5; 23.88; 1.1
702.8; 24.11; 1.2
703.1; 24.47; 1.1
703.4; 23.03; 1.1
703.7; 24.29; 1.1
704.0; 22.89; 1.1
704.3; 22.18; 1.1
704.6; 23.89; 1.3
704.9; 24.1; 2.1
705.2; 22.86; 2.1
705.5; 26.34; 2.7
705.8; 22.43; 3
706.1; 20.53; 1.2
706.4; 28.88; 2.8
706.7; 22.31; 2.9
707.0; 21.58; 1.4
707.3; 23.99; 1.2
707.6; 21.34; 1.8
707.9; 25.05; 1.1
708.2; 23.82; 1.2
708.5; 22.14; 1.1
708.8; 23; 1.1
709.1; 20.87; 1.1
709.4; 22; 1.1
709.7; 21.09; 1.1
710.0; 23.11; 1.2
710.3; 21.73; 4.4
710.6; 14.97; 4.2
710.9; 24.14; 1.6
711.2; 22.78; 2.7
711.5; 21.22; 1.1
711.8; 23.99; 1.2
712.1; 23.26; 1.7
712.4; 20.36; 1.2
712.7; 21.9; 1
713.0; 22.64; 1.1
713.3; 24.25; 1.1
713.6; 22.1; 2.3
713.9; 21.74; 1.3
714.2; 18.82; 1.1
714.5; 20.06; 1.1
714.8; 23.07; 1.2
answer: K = 0.10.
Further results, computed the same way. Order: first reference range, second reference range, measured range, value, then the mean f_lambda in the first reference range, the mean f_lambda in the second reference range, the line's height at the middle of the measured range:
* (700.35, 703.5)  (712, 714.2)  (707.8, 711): 0.103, 23.8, 22.1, 22.6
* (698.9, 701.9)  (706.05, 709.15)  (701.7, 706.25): -0.062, 23.3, 23.2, 23.2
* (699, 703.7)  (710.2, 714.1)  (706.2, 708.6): -0.106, 23.5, 21.9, 22.6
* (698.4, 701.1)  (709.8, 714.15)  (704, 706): -0.059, 23.5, 21.9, 22.8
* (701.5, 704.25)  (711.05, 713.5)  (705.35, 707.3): -0.033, 23.8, 22.5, 23.3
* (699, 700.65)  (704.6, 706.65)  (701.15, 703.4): -0.043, 23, 24.1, 23.4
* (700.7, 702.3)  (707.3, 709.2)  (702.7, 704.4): -0.003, 23.7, 22.9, 23.5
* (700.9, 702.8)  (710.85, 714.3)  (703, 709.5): -0.016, 23.9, 22.3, 23.2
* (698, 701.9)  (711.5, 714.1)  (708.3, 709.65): 0.042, 23.4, 22.4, 22.7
